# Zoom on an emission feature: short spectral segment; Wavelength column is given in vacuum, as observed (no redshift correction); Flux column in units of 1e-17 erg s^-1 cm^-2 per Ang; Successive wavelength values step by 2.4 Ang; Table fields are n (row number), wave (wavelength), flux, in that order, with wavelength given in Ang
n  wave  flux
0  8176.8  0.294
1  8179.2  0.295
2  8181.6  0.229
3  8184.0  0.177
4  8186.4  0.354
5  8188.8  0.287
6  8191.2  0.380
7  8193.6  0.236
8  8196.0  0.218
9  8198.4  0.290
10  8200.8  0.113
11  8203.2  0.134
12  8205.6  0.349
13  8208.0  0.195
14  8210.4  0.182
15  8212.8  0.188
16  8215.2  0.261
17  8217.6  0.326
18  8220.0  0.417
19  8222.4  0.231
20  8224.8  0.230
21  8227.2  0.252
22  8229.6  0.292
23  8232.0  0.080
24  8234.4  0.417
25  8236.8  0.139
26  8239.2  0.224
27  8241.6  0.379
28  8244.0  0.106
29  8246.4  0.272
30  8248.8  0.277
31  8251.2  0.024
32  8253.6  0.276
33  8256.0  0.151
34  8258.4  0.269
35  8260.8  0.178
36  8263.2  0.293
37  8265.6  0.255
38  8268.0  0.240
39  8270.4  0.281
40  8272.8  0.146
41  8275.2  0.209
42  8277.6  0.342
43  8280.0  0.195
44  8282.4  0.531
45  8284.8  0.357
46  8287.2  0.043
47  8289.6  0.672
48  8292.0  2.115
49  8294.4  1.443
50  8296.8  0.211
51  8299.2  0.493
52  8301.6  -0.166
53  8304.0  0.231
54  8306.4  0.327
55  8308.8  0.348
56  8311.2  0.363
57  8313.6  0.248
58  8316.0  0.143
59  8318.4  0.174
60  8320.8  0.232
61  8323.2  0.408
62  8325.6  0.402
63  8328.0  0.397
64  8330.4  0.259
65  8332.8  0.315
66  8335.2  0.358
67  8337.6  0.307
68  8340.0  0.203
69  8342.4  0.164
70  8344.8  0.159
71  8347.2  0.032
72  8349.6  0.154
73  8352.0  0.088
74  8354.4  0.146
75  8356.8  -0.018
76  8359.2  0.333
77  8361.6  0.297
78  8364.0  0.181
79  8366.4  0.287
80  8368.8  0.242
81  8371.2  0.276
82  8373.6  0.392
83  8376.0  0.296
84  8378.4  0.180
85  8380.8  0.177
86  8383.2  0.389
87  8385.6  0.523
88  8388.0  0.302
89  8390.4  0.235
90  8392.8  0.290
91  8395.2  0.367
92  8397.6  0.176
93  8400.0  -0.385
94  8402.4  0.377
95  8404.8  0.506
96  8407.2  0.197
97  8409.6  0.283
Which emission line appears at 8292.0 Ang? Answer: Hbeta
